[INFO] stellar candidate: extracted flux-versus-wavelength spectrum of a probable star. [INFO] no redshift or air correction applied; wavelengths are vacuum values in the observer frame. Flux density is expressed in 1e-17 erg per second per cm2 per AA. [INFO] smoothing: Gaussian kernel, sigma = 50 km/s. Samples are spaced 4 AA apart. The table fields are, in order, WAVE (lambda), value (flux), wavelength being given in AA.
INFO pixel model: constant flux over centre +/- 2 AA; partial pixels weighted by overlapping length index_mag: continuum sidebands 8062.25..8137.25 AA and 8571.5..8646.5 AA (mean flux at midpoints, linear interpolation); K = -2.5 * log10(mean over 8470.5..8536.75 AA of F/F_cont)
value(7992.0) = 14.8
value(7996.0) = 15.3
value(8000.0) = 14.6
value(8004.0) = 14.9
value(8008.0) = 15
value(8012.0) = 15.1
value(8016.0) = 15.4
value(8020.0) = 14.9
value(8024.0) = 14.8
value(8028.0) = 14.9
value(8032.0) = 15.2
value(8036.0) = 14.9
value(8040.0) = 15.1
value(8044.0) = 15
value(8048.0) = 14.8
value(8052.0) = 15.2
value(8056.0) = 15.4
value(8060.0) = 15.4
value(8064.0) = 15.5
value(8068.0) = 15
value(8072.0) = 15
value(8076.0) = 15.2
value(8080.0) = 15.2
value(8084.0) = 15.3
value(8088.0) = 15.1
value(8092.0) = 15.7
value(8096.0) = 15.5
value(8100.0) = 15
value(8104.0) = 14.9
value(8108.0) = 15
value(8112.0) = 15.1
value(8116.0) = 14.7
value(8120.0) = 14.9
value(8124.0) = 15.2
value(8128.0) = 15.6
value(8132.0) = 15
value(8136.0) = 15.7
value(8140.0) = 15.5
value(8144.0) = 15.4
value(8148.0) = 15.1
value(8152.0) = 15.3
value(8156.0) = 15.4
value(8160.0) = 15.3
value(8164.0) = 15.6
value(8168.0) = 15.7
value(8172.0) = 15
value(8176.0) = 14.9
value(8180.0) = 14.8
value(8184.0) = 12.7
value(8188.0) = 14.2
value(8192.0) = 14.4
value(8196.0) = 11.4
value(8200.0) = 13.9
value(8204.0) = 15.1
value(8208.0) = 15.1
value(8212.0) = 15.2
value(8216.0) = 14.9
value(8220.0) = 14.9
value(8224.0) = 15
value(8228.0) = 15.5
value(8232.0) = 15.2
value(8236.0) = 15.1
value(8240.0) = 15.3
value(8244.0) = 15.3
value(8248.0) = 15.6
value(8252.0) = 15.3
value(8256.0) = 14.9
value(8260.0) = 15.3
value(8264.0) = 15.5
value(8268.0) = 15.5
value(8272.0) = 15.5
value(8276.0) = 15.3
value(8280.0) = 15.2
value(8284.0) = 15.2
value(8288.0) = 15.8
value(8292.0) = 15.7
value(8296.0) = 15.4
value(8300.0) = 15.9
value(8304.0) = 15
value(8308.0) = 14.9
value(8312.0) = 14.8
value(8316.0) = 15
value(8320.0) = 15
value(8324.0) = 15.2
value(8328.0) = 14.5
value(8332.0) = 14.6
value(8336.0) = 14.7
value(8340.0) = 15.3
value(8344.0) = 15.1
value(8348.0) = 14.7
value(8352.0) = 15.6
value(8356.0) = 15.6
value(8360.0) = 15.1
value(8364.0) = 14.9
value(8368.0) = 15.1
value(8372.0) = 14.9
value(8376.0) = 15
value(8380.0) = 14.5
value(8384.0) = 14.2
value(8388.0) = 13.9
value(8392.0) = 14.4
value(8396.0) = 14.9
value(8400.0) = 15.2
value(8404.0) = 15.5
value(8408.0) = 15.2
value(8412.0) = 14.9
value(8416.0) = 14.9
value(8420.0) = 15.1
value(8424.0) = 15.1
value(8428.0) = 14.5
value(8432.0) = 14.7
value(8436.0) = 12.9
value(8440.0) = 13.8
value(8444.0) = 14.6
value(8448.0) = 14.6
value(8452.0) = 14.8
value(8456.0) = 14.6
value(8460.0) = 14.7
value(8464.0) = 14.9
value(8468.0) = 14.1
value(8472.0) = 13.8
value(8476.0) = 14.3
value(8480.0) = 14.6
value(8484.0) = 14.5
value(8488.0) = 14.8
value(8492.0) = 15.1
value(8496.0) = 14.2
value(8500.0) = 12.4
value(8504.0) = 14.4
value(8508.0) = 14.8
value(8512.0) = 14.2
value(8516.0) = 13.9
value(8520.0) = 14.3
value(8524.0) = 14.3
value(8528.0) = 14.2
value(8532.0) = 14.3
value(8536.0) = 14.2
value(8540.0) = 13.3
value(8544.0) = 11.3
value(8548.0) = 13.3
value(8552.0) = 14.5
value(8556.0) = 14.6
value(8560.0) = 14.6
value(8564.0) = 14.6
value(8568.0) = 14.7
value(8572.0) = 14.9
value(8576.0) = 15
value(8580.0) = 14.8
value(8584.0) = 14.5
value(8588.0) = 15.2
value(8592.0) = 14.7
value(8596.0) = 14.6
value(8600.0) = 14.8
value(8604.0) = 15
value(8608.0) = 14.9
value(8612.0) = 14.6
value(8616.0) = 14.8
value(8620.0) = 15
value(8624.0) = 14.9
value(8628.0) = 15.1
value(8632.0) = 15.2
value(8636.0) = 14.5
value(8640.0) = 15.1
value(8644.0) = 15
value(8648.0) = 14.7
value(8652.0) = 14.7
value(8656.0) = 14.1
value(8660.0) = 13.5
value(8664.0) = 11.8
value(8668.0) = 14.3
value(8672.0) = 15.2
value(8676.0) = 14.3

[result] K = 0.05 mag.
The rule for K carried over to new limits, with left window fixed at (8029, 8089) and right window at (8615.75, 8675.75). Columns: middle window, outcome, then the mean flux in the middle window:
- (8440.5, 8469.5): 0.010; 14.6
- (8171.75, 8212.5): 0.062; 14.2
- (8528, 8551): 0.094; 13.4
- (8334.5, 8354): -0.018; 15.1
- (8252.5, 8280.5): -0.028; 15.3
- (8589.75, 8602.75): -0.012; 14.7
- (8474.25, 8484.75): 0.017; 14.5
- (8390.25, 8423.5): -0.018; 15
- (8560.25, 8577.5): -0.013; 14.8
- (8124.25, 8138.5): -0.024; 15.4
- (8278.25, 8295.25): -0.041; 15.5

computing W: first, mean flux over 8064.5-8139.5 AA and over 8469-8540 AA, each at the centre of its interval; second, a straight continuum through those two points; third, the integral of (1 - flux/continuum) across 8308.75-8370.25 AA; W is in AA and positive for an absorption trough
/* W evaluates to -1.7 AA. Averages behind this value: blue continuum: 15.2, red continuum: 14.2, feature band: 15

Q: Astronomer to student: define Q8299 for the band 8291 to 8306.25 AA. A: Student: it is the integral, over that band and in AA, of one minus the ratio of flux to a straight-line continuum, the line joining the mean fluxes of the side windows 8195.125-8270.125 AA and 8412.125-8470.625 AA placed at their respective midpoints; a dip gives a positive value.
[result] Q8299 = -0.6 AA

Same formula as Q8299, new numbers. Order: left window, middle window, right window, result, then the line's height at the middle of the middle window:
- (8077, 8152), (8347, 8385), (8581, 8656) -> 0.10 AA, 15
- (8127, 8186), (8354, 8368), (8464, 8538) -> -0.55 AA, 14.6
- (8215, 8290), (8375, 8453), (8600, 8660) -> 2.29 AA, 15.1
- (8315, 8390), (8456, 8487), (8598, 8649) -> 0.94 AA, 14.9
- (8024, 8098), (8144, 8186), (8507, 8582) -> -0.09 AA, 15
